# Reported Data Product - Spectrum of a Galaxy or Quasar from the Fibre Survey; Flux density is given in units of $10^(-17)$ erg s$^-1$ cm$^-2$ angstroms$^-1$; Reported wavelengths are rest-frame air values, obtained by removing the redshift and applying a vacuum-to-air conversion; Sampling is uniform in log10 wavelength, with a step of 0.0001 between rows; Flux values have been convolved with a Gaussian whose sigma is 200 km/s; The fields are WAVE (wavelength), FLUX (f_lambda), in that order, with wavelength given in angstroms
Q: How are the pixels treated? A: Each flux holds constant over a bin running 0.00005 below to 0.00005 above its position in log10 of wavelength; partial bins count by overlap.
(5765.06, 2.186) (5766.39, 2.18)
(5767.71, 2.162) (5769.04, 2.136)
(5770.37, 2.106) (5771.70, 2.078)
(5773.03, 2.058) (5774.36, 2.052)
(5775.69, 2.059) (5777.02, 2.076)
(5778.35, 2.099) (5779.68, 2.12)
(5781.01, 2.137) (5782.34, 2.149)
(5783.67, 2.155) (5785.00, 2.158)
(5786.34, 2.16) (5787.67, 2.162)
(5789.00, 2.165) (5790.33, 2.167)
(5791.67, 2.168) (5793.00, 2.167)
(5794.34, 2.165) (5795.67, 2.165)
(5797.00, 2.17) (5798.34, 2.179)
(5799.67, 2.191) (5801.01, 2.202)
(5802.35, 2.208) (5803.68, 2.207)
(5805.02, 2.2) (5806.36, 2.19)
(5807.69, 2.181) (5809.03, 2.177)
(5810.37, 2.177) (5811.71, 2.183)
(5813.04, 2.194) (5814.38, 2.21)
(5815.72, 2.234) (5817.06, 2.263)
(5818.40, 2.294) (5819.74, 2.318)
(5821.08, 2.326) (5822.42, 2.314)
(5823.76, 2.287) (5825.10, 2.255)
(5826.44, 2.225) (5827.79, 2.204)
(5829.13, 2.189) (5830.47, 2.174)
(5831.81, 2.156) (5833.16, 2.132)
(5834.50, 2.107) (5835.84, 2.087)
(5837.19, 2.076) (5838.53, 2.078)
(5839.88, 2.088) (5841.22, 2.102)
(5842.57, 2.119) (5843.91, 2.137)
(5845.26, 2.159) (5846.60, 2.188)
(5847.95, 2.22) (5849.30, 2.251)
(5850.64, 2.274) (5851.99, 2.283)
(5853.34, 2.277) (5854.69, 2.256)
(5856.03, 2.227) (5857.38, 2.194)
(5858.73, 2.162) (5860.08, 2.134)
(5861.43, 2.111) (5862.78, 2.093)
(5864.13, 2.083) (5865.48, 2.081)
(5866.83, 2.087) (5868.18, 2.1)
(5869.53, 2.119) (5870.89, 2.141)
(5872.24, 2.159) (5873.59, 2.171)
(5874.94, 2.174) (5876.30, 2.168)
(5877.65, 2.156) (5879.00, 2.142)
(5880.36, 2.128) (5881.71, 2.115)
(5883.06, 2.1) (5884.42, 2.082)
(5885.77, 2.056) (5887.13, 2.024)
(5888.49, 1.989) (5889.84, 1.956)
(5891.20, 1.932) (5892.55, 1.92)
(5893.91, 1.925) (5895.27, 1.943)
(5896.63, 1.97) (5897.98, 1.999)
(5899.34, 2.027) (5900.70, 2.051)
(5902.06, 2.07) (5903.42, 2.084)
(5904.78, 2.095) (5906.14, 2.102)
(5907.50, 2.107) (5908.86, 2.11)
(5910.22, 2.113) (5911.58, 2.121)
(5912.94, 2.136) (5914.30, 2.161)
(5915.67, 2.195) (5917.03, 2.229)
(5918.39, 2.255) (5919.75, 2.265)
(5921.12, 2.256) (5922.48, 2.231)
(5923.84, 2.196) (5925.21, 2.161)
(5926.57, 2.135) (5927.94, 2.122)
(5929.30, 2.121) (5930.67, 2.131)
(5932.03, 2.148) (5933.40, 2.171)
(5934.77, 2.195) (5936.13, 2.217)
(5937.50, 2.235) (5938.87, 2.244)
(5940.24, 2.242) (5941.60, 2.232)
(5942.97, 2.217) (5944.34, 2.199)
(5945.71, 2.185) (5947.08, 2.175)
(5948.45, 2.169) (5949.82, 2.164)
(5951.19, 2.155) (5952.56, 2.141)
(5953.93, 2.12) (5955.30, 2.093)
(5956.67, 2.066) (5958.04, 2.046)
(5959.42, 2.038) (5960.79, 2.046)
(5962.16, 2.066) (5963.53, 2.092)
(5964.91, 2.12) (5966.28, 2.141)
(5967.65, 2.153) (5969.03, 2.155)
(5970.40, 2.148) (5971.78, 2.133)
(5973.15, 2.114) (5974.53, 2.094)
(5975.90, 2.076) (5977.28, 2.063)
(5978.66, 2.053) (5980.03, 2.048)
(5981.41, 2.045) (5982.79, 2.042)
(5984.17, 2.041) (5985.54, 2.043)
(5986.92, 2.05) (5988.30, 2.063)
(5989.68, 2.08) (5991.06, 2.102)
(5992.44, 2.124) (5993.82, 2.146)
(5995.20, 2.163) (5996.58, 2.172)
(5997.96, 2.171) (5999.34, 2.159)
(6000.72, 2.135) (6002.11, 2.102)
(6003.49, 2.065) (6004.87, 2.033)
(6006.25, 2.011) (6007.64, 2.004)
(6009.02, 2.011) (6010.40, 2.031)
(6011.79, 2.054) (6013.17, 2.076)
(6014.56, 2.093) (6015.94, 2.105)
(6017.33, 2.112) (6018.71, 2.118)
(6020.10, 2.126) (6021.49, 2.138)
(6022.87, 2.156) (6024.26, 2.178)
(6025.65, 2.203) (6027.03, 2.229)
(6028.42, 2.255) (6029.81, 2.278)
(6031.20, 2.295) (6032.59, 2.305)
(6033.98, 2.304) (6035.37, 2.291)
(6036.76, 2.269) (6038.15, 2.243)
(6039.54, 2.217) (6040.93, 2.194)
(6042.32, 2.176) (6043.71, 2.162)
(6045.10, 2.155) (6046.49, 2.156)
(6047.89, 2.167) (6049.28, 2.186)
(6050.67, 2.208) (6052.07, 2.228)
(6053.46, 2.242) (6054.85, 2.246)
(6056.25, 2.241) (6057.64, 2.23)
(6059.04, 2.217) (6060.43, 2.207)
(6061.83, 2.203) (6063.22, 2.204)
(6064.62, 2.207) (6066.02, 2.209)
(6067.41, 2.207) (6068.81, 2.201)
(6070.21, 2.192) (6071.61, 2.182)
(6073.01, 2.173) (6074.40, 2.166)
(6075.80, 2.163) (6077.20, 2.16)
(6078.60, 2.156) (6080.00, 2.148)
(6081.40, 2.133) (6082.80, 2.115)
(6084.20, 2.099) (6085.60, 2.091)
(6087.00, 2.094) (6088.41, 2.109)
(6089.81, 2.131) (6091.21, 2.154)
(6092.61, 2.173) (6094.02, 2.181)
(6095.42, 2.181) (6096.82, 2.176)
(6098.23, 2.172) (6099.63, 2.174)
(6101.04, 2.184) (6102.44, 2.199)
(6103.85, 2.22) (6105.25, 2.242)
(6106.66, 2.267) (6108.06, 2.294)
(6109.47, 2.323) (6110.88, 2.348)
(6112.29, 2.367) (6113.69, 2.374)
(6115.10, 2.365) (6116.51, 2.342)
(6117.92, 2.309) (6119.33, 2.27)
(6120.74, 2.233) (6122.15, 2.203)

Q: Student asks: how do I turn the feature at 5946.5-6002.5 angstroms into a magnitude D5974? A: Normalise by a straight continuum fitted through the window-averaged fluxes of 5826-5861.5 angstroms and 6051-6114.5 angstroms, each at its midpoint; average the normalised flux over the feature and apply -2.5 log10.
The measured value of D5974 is 0.042 mag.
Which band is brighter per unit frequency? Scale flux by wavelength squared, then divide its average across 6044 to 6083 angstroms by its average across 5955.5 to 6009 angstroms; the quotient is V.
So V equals 1.08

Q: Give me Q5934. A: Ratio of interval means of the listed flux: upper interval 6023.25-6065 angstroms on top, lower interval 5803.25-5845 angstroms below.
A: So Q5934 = 1.0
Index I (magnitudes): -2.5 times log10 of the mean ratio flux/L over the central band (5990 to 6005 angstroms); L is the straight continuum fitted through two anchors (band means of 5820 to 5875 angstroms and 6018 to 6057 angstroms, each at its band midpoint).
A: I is 0.04 mag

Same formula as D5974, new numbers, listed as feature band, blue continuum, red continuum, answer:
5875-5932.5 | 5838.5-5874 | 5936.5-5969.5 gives 0.03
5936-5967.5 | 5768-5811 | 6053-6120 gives 0.02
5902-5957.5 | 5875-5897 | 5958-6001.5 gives -0.05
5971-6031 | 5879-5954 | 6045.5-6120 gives 0.03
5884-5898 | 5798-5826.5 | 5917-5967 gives 0.11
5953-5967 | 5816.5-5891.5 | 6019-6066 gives 0.05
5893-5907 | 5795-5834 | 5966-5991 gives 0.06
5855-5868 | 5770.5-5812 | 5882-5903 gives -0.04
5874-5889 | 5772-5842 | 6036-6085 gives 0.04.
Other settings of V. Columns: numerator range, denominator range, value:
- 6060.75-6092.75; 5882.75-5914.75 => 1.12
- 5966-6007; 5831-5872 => 1.02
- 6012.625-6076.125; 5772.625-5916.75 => 1.10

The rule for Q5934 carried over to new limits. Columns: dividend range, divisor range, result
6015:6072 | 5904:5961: 1.02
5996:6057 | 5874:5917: 1.05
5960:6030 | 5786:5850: 0.96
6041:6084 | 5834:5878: 1.02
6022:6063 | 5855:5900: 1.07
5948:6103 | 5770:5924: 1.00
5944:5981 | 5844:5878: 0.97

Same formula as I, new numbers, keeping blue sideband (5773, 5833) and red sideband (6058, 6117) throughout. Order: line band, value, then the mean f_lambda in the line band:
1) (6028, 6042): -0.03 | 2.26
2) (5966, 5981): 0.05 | 2.11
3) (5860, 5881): 0.03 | 2.13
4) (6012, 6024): 0.04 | 2.12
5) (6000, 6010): 0.07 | 2.05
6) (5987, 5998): 0.04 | 2.12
